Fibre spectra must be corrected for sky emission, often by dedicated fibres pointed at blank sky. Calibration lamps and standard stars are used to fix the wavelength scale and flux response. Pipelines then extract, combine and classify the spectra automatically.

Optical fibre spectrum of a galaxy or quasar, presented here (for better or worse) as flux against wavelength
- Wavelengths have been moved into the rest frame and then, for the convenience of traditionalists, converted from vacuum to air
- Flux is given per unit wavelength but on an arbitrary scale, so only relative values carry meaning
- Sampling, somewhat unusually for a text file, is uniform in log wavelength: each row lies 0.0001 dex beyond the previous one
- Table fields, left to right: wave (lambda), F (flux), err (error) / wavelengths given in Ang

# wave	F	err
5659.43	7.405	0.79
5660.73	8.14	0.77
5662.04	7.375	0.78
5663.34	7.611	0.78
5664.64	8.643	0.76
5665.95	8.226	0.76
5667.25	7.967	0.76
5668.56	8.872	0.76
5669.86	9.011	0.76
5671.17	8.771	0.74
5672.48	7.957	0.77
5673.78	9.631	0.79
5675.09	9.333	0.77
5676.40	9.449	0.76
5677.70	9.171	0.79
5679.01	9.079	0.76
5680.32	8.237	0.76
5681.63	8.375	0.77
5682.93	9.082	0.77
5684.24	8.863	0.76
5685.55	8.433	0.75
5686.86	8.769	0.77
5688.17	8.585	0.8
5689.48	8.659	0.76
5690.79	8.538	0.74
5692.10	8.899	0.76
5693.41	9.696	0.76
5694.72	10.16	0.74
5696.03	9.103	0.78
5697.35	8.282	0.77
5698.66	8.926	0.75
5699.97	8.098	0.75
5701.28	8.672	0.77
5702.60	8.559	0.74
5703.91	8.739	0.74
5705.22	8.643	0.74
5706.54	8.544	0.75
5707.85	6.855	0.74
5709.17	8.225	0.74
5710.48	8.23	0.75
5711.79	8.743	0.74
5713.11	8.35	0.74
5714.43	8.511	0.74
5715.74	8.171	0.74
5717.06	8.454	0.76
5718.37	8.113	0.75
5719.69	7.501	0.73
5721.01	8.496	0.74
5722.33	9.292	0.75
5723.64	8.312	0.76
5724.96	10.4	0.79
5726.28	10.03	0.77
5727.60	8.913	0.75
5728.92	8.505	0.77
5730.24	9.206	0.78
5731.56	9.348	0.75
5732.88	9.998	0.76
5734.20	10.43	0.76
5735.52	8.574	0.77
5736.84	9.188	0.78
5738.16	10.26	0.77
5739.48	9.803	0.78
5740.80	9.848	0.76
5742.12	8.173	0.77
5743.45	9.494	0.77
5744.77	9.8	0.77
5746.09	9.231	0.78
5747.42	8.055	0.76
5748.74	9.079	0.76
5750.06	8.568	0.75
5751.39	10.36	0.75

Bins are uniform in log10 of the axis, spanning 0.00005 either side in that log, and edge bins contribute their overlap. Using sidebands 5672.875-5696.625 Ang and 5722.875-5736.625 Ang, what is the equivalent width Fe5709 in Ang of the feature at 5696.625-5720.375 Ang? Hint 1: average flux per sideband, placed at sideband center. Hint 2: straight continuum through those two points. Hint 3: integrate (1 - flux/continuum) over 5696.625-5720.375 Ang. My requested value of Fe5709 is 2.3 Ang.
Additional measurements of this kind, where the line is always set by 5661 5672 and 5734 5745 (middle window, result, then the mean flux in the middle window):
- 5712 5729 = 0.8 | 8.7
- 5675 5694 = -0.6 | 8.86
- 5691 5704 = -0.2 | 8.91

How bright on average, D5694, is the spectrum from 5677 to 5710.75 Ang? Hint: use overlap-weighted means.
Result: 8.68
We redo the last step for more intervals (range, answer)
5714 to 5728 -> 8.75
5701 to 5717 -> 8.35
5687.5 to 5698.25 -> 8.99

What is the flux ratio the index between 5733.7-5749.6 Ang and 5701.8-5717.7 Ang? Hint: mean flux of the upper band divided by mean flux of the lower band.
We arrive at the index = 1.12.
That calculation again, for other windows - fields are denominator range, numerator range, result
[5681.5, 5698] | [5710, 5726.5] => 0.97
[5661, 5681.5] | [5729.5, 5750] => 1.09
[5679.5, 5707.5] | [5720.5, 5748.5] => 1.06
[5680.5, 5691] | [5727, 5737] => 1.07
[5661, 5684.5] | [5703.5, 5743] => 1.03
